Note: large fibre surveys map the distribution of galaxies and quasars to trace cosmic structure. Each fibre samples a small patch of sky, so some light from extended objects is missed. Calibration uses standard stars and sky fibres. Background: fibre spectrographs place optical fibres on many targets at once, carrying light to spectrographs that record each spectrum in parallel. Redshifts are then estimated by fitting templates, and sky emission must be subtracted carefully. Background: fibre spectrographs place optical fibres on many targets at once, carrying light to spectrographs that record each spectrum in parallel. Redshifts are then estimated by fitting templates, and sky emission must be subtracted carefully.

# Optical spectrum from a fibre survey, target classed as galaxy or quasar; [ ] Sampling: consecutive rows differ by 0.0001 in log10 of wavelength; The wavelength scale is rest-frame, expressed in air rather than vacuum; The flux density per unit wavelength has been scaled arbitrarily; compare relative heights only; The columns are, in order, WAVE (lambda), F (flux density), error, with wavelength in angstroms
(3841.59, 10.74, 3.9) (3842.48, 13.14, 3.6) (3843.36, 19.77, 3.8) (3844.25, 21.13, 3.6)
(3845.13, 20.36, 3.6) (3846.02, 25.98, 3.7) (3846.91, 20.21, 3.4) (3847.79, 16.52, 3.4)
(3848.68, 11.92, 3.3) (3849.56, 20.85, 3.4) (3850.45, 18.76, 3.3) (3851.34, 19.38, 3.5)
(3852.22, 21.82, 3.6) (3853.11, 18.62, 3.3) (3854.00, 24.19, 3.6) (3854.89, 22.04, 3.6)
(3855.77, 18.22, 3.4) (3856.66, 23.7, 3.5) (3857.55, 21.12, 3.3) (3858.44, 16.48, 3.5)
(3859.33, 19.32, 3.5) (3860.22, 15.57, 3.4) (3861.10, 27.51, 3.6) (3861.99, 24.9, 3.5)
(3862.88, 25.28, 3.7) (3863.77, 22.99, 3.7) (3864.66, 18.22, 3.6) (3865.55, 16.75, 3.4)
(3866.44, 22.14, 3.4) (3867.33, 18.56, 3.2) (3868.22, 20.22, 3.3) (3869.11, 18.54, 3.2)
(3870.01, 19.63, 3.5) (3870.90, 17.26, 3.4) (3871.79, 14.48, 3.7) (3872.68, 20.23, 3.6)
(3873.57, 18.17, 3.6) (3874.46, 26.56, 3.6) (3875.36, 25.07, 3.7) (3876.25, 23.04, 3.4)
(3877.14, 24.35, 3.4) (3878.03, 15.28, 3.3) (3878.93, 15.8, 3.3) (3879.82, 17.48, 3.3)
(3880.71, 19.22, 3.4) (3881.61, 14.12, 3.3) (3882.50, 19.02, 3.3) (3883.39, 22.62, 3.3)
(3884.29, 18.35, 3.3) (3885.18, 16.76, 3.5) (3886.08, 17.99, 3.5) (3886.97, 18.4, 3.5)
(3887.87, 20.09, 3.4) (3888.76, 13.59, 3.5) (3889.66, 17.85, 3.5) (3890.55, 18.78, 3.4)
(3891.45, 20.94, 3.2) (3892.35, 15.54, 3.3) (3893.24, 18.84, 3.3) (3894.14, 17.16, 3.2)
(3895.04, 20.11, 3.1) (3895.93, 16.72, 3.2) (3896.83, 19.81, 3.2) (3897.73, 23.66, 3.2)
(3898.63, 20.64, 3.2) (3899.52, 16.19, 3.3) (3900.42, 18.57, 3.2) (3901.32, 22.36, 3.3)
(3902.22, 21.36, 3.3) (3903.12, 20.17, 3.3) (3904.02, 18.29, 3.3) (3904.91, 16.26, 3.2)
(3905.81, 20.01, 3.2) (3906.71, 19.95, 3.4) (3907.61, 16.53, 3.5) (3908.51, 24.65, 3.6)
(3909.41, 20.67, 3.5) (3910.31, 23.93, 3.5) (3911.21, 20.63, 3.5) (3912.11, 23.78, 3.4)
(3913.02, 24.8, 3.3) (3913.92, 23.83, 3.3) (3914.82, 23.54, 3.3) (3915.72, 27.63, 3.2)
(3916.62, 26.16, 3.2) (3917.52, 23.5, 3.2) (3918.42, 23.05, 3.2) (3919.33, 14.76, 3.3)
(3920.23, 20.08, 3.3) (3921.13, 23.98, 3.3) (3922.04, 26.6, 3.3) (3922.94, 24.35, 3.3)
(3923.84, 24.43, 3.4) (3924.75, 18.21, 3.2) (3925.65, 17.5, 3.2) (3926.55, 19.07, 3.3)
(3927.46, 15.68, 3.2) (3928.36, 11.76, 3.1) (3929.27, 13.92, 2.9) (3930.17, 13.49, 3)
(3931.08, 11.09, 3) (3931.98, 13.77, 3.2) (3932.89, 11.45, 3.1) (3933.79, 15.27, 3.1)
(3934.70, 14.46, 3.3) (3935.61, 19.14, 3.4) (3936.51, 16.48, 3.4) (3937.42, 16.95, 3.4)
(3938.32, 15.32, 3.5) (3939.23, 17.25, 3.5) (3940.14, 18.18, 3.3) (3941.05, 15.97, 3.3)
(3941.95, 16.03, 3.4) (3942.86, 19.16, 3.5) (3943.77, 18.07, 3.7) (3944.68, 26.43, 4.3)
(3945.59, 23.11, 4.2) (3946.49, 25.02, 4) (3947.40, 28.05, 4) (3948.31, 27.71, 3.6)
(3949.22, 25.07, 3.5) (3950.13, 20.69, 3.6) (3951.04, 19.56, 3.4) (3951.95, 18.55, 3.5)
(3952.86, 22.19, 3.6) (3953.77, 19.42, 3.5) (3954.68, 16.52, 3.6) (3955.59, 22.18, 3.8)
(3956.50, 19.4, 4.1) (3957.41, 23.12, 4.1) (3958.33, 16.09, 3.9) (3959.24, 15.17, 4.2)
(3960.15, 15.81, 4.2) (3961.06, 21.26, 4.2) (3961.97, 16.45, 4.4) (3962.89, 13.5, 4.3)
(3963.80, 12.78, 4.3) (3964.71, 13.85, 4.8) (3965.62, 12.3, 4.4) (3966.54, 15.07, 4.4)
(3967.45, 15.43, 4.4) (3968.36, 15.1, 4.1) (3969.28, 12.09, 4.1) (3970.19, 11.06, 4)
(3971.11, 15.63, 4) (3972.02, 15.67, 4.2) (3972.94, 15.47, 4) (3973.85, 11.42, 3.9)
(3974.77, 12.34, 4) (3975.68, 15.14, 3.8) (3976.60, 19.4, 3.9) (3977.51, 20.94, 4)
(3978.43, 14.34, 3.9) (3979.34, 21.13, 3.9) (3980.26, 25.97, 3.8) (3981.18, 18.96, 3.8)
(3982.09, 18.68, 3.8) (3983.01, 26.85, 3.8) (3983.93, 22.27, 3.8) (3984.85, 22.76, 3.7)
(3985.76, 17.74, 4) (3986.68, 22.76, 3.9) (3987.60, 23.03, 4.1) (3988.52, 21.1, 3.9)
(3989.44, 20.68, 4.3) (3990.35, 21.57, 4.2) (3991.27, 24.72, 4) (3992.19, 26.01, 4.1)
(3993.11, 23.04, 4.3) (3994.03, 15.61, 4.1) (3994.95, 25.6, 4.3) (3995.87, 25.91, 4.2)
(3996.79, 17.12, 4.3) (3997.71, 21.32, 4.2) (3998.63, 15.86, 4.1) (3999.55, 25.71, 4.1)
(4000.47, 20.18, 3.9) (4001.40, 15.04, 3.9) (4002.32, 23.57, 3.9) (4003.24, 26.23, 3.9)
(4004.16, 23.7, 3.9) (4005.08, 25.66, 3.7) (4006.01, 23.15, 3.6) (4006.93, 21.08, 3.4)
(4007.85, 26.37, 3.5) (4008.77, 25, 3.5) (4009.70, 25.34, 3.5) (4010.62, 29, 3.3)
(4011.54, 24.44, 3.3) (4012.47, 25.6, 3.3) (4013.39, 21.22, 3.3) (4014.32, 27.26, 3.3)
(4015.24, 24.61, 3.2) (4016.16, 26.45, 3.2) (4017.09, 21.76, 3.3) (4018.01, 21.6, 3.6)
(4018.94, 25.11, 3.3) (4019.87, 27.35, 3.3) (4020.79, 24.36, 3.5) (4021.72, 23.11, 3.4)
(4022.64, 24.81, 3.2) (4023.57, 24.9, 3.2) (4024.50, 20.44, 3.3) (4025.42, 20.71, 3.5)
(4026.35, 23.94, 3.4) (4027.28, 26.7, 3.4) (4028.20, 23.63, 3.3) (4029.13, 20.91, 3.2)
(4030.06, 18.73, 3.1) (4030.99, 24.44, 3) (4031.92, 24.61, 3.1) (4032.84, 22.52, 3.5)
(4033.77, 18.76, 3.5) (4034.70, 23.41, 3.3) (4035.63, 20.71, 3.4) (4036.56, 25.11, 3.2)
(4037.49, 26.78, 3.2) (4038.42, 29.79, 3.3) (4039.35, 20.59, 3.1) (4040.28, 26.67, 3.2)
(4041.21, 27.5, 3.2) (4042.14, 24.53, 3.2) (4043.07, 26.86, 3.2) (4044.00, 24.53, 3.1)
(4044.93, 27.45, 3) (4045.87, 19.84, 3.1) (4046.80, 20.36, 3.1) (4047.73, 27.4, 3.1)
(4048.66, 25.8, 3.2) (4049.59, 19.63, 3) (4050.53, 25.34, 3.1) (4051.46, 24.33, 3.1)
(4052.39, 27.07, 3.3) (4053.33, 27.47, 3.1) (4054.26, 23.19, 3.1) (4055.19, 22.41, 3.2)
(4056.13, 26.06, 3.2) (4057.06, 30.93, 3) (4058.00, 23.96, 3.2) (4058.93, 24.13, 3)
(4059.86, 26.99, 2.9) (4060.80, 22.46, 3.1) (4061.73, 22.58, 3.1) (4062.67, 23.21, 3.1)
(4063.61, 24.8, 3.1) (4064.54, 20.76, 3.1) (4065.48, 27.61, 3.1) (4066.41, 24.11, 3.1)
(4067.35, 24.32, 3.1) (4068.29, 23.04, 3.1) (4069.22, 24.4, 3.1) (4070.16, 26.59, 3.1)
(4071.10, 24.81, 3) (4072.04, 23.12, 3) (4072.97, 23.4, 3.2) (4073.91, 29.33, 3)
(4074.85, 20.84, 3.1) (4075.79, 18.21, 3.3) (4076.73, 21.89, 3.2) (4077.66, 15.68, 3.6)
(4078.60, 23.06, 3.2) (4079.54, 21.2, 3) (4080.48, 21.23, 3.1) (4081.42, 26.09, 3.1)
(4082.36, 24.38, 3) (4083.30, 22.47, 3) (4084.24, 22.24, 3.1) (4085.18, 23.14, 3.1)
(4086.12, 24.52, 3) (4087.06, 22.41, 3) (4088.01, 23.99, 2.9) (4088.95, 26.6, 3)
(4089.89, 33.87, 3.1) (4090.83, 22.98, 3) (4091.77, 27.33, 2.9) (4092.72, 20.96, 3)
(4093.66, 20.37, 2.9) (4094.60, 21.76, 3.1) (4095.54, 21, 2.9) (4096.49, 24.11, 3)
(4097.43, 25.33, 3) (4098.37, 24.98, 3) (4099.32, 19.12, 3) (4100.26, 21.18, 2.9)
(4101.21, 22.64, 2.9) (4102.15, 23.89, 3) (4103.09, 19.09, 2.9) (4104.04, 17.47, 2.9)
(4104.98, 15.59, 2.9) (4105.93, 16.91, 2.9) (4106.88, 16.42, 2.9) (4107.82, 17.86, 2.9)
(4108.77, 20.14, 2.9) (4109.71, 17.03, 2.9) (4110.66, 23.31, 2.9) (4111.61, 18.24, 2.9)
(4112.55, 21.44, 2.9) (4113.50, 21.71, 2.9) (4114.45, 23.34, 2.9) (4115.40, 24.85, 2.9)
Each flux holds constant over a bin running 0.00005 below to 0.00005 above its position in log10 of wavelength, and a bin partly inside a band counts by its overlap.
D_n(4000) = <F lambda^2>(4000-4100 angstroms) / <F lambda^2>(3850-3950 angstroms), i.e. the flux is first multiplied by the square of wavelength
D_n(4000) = 1.30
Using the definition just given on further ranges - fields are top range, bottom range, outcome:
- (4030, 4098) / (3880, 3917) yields 1.30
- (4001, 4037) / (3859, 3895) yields 1.31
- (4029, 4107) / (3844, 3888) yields 1.30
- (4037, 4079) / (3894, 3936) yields 1.33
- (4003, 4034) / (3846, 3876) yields 1.28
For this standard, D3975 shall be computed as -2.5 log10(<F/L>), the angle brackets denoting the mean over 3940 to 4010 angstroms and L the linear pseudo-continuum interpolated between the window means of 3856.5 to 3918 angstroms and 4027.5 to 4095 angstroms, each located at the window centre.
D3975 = 0.114 mag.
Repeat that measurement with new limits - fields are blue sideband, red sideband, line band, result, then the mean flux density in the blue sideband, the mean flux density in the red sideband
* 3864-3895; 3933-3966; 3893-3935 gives -0.05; 18.9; 18.7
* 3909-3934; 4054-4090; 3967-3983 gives 0.27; 19.9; 23.9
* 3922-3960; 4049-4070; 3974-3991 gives 0.03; 18.8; 24.5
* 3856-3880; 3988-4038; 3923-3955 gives 0.18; 20.3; 23.2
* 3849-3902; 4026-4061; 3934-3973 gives 0.20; 19.6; 24.4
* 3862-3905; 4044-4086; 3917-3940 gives 0.16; 19.3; 23.8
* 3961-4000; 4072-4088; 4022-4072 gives -0.14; 18.7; 22.6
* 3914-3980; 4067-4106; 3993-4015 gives -0.15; 18.3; 22.8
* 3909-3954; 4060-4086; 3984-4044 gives -0.07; 20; 23.2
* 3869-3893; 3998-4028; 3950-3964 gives 0.18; 18.9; 23.7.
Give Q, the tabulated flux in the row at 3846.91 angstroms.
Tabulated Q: 20.21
